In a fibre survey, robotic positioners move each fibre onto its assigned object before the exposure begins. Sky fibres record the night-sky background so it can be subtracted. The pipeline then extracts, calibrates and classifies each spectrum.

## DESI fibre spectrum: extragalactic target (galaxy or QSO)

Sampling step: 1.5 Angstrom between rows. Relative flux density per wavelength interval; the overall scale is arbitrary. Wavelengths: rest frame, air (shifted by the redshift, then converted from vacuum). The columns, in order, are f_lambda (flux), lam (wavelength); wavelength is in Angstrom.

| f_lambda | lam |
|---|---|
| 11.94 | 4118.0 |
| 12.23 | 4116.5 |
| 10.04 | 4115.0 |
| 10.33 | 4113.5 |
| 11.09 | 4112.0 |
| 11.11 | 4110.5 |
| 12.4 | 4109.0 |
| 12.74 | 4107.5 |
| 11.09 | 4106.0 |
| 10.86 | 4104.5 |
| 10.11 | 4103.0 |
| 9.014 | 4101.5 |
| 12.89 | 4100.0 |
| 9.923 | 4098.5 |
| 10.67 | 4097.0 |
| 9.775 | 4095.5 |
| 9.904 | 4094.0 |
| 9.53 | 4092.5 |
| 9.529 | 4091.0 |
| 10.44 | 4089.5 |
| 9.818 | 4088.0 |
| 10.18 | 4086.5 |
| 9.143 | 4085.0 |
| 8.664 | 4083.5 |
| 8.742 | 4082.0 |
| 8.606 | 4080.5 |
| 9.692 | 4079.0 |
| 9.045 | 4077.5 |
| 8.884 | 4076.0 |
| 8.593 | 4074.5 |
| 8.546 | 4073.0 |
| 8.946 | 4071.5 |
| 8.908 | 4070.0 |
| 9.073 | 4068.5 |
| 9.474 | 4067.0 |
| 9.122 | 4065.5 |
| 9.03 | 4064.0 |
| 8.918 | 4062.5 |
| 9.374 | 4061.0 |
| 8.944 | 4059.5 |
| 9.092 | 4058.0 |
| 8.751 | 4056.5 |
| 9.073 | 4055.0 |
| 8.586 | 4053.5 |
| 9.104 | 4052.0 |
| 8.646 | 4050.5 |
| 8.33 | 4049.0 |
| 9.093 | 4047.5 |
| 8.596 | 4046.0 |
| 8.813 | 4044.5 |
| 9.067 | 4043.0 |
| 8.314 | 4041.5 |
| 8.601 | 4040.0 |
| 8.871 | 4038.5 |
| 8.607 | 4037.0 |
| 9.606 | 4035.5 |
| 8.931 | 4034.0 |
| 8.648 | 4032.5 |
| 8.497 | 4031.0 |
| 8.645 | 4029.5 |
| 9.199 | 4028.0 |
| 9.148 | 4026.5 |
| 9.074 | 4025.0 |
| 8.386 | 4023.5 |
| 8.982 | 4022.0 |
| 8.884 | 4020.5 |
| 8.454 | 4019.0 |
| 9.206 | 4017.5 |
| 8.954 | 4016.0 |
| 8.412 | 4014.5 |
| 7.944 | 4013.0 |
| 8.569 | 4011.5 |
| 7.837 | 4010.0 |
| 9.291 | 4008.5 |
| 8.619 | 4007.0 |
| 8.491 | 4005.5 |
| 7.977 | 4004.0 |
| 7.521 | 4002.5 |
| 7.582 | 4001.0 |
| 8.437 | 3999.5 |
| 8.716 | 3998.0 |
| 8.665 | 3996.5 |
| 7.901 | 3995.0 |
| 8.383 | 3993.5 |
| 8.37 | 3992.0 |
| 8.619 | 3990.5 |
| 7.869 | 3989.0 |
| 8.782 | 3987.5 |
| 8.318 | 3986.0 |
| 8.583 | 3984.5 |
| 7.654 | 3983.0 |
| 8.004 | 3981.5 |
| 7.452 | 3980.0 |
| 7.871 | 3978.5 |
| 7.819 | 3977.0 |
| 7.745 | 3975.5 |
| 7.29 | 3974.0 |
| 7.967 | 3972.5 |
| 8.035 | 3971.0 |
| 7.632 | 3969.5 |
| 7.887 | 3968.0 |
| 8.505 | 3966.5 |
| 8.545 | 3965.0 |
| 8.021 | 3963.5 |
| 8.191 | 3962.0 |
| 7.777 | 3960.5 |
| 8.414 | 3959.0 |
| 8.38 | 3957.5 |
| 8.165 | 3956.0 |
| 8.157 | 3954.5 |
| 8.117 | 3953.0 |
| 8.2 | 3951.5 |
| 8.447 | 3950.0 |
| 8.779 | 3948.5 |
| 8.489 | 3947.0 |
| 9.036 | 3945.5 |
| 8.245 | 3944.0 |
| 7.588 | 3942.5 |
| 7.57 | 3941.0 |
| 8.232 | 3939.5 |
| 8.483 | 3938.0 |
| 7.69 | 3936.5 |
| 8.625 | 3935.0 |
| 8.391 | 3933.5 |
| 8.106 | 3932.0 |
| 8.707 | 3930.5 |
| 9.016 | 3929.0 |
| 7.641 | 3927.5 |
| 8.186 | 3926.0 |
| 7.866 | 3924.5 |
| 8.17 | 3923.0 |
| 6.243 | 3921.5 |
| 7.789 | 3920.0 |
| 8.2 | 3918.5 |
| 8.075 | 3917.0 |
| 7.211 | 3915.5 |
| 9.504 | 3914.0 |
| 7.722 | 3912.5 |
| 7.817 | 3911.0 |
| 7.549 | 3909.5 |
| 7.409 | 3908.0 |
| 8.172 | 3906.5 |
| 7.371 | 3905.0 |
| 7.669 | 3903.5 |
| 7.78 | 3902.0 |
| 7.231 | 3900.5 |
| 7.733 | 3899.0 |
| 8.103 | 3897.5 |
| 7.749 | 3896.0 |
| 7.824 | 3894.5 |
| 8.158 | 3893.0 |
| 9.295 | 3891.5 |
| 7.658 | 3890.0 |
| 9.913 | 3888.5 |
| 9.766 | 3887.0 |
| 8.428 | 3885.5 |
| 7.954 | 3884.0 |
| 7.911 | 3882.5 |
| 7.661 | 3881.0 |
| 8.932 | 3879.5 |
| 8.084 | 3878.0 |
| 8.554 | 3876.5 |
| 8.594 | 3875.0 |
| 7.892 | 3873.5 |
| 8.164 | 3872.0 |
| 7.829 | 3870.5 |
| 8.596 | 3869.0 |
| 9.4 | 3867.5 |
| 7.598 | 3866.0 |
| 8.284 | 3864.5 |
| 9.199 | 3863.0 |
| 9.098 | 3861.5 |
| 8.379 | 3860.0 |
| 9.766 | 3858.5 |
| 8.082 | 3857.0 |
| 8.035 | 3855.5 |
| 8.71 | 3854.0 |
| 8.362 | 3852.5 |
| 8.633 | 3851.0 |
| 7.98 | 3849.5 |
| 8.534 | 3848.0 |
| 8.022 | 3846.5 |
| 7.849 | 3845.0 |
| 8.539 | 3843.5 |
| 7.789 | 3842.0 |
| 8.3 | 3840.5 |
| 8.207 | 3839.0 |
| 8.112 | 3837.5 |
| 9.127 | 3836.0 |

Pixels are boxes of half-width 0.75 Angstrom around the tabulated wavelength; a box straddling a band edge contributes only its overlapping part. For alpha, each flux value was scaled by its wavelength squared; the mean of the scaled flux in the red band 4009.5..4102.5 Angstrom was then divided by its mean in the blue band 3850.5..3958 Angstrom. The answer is 1.2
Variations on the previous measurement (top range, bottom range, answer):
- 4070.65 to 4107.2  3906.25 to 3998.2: 1.28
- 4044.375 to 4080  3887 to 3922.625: 1.22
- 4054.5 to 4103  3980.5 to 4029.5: 1.15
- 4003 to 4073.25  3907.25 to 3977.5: 1.14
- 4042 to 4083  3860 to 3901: 1.17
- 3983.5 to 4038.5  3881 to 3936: 1.12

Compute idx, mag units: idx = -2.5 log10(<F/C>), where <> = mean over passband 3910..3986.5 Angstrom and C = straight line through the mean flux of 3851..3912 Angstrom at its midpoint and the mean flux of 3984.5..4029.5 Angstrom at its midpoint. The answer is 0.04 mag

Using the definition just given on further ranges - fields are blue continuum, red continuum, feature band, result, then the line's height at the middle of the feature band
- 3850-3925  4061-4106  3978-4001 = 0.09 mag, 8.9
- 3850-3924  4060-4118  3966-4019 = 0.11 mag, 9.11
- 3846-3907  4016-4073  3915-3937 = 0.06 mag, 8.49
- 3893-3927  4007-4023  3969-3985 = 0.07 mag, 8.34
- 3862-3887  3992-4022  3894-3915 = 0.07 mag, 8.38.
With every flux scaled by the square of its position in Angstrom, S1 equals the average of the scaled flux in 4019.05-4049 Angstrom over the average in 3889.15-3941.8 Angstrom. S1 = 1.2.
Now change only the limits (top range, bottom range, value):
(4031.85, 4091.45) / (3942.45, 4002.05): 1.15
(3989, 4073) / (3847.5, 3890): 1.11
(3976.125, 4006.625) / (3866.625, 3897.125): 1.03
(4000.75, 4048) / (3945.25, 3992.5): 1.09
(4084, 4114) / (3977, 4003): 1.36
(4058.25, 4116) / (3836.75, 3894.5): 1.30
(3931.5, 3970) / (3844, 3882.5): 1.02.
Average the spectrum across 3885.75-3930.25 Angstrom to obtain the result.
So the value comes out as 8.04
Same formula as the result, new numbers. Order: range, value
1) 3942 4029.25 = 8.31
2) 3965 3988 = 7.98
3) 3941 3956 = 8.29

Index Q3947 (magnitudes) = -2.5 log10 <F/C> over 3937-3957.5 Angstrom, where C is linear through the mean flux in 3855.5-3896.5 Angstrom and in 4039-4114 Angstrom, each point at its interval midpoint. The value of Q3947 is 0.07 mag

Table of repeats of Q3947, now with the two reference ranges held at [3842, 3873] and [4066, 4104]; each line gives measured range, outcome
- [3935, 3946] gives 0.09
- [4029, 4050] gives 0.07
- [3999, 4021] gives 0.09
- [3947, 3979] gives 0.11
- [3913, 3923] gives 0.11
